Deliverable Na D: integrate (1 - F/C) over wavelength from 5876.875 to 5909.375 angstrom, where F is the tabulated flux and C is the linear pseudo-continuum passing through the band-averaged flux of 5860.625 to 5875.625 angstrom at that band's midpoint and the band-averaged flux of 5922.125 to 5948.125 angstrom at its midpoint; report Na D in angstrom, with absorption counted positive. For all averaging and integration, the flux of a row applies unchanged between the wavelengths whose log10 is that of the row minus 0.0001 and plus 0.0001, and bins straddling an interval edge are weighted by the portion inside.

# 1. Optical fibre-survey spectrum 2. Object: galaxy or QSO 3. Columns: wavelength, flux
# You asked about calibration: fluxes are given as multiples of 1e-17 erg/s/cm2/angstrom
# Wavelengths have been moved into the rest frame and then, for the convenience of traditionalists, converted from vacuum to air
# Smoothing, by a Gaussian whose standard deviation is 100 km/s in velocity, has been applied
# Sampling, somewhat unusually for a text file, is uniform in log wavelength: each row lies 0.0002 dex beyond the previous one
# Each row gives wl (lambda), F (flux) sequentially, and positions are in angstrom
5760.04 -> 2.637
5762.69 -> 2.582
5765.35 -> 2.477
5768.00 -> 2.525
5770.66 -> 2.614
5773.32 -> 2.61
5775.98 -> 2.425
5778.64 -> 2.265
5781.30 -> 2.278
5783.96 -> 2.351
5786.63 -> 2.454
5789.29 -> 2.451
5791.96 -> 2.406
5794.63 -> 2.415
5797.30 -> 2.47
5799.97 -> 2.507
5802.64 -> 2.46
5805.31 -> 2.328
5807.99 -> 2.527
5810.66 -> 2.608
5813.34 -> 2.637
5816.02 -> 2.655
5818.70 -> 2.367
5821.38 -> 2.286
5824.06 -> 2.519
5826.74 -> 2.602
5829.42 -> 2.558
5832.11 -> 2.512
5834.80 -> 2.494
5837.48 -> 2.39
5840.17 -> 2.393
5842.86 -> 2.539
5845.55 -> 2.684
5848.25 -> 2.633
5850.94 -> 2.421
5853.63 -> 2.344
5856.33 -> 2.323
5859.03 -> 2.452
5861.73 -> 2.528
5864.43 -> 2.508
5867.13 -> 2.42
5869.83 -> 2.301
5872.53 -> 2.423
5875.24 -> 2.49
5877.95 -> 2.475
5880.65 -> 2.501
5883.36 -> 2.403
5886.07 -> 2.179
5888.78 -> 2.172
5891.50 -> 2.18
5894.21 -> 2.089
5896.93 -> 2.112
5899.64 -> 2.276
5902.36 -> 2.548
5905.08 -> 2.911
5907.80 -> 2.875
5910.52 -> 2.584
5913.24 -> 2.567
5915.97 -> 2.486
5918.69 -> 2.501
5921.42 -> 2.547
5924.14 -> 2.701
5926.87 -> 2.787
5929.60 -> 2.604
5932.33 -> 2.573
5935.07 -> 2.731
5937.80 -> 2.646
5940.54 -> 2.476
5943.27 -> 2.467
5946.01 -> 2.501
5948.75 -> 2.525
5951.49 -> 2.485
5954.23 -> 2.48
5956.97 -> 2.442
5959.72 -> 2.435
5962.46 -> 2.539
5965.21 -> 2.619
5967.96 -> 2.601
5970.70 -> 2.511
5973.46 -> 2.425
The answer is 1.42 angstrom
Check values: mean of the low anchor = 2.44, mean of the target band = 2.39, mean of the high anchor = 2.61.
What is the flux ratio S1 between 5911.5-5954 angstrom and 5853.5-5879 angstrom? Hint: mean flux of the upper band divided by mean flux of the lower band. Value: 1.06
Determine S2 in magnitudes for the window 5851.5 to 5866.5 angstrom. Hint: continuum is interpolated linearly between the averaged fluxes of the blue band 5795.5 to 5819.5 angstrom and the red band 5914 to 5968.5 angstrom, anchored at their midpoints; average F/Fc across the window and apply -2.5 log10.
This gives 0.04 mag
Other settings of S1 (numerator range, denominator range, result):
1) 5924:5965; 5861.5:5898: 1.09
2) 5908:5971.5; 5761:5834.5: 1.03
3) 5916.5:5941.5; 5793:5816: 1.05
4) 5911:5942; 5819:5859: 1.05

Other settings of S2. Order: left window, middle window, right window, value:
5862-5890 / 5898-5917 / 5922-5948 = -0.04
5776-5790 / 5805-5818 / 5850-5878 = -0.08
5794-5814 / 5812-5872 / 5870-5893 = -0.03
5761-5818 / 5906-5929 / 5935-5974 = -0.05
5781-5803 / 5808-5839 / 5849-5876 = -0.04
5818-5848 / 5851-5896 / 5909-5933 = 0.08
